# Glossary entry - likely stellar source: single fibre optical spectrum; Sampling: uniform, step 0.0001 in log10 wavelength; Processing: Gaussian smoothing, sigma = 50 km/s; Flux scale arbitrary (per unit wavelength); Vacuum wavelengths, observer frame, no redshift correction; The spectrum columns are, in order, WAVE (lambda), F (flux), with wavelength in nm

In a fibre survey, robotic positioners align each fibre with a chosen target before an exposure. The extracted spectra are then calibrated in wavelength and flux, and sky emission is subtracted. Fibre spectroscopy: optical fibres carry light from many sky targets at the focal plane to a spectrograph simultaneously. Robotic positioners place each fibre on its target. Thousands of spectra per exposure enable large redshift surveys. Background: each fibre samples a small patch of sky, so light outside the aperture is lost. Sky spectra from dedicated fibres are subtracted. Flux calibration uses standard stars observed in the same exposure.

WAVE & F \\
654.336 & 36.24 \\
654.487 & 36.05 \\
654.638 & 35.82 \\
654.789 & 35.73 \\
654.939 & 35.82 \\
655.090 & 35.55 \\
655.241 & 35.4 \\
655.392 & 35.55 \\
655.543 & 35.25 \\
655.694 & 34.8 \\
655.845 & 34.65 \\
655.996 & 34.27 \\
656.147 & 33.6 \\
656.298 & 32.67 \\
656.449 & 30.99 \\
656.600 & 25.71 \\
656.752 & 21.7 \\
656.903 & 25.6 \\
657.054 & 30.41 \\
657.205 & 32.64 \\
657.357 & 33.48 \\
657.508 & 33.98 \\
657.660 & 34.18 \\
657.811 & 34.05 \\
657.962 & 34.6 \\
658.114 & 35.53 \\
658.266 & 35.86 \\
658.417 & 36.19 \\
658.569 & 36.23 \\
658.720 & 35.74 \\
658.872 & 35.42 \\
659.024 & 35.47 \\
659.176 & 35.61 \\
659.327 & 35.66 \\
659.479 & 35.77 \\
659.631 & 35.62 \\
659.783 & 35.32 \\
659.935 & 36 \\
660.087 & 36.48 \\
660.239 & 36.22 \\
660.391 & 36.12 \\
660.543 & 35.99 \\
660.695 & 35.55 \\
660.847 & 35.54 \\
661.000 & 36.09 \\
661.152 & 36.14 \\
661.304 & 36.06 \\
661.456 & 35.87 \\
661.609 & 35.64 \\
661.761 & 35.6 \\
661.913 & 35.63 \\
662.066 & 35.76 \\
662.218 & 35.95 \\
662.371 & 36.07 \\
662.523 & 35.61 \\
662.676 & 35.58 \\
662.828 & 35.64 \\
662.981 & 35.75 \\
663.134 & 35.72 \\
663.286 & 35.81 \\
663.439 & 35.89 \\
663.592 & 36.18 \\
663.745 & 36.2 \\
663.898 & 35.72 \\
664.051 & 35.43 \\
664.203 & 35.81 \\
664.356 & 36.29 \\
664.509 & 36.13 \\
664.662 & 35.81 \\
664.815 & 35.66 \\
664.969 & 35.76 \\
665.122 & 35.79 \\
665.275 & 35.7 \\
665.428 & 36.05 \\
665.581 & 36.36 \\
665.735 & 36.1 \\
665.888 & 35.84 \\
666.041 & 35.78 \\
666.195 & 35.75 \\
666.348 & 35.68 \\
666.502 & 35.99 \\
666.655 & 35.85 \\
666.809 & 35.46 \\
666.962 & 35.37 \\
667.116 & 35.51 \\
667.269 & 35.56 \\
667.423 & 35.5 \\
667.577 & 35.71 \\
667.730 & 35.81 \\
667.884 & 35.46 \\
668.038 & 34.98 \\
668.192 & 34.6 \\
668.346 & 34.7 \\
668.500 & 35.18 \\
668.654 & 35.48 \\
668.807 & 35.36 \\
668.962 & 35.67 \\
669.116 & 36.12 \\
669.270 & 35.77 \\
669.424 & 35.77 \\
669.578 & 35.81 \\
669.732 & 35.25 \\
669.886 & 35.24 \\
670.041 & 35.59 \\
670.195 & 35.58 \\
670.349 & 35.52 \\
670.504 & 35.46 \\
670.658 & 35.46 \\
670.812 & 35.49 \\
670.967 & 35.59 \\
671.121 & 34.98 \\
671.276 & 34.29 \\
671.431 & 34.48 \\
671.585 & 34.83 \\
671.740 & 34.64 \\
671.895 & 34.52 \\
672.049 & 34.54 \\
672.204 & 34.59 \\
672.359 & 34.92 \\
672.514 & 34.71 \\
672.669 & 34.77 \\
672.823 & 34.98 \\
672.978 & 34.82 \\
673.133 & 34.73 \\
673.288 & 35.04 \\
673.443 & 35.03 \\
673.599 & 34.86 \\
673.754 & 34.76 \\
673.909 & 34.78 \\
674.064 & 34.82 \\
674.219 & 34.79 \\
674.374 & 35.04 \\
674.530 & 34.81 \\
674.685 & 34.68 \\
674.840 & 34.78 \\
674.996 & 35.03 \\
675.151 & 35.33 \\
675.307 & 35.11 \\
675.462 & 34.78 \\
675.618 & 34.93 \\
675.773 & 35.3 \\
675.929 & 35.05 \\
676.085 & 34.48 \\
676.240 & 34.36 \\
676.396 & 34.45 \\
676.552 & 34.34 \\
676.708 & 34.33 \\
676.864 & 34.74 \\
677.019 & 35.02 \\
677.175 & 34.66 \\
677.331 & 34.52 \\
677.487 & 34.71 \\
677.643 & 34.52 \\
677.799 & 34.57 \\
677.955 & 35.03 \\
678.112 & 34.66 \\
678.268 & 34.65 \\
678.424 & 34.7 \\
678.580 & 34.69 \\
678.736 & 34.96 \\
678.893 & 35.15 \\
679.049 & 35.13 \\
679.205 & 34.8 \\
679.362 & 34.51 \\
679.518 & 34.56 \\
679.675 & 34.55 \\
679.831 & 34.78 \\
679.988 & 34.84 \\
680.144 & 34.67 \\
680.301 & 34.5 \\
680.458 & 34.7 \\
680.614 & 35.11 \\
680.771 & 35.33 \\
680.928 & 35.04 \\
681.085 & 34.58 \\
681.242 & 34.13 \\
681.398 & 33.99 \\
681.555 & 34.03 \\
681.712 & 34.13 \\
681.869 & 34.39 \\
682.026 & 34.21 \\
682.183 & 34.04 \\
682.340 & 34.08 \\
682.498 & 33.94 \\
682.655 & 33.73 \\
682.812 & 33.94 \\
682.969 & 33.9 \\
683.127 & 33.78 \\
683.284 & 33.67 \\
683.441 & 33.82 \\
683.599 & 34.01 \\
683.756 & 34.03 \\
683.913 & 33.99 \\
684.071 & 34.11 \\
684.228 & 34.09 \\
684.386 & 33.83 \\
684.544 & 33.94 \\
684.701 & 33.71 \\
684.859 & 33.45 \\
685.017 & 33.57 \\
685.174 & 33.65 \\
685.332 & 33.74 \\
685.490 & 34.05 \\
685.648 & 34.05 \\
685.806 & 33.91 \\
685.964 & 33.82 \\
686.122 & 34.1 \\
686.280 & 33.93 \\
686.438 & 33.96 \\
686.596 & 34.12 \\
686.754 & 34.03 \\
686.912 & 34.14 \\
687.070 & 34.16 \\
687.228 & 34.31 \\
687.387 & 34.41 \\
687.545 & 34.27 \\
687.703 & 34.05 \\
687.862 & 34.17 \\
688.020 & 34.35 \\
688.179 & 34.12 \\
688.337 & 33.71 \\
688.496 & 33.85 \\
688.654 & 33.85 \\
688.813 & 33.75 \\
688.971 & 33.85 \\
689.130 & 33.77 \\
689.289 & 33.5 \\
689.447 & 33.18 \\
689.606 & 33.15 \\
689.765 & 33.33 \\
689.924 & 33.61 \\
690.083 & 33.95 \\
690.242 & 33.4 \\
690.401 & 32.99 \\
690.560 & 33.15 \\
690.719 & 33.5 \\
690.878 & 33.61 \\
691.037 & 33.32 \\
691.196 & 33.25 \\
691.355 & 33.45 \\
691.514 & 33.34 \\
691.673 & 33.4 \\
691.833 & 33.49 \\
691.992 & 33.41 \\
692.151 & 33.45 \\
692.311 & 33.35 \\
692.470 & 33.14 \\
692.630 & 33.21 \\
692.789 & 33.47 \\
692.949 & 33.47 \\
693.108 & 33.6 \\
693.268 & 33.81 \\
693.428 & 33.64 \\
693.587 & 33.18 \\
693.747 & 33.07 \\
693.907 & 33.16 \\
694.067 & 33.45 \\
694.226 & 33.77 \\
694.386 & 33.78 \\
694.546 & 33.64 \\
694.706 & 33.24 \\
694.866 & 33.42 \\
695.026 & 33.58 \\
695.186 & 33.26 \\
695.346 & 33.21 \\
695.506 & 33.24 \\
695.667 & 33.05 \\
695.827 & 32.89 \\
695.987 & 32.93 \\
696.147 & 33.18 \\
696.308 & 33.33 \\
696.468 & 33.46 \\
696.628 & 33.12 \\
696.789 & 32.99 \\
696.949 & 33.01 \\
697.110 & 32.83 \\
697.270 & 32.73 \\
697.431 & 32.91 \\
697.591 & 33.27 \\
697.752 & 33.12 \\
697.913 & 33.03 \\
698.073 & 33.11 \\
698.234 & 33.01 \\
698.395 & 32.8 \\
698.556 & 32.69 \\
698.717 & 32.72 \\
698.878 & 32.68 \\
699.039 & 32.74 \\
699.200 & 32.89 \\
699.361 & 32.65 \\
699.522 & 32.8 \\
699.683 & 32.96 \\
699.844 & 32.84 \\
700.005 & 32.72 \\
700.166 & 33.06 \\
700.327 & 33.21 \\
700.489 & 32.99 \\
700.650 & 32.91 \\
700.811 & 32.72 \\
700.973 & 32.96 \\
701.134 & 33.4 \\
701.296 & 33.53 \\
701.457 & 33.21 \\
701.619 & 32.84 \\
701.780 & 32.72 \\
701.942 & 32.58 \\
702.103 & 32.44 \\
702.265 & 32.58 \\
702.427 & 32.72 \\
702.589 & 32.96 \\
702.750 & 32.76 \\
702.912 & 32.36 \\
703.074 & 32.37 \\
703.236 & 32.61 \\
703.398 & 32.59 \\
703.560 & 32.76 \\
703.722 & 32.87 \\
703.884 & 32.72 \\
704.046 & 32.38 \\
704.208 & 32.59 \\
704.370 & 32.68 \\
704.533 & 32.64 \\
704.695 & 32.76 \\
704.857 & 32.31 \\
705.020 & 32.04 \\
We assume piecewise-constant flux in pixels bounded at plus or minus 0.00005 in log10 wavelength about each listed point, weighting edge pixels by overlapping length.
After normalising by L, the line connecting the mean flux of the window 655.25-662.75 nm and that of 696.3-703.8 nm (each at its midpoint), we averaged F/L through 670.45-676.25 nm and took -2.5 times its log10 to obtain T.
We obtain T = -0.03 mag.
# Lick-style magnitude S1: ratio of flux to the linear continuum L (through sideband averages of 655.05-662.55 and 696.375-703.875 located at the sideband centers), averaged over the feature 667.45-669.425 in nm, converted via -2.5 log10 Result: -0.04 mag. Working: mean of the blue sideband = 34.5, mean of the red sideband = 32.9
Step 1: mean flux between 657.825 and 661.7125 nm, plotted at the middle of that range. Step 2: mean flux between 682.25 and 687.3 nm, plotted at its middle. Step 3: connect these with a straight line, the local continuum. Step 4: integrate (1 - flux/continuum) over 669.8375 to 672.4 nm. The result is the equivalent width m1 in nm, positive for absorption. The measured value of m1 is -0.01 nm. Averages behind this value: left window 35.8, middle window 35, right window 33.9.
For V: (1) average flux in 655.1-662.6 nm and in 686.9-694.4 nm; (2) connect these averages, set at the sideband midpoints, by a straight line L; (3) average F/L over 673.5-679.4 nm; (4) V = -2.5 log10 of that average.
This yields -0.03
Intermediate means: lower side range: 34.5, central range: 34.8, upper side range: 33.6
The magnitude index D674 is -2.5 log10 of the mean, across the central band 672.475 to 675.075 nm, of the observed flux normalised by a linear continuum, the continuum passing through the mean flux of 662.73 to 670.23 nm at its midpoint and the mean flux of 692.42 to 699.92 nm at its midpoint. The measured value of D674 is 0.01 mag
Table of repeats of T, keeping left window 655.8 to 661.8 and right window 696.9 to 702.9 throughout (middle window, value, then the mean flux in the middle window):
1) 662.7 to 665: -0.06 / 35.8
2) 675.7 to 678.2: -0.03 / 34.7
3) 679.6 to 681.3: -0.04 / 34.8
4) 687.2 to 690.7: -0.02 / 33.7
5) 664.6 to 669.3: -0.05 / 35.6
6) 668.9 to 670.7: -0.06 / 35.6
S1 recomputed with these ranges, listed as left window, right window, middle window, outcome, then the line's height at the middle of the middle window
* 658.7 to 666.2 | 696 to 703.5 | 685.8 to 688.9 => -0.01 mag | 33.9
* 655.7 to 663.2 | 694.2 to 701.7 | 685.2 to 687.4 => -0.02 mag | 33.5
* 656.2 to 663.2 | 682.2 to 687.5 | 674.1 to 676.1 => -0.02 mag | 34.2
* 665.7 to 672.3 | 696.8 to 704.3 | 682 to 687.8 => 0.00 mag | 34.1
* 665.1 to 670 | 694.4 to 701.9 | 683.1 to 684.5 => 0.01 mag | 34.2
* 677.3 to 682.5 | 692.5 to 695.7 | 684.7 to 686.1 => 0.01 mag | 34.1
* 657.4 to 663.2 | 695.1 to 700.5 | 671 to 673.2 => 0.00 mag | 34.8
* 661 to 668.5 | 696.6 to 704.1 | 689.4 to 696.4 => 0.00 mag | 33.5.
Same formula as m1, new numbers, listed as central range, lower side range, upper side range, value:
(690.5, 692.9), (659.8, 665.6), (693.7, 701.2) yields 0.01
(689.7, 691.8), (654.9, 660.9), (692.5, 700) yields -0.01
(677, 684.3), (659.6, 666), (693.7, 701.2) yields 0.00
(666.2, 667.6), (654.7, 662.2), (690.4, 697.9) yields -0.06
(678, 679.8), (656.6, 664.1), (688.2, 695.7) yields -0.04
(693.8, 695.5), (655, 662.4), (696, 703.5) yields -0.02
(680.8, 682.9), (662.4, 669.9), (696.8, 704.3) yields 0.01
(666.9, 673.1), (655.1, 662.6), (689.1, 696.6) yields -0.20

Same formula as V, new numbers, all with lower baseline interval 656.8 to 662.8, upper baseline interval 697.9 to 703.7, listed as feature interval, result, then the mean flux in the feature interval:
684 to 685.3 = 0.00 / 33.8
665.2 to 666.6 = -0.04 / 35.9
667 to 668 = -0.03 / 35.6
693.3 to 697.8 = 0.00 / 33.2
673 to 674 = -0.02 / 34.8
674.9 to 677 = -0.02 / 34.8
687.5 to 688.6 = -0.02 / 34.1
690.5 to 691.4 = 0.00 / 33.4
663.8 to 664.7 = -0.03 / 35.9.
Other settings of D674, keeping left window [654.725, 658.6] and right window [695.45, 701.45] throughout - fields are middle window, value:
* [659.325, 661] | -0.08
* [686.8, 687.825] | -0.04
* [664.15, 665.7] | -0.09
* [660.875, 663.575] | -0.08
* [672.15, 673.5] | -0.06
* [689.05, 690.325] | -0.01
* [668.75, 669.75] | -0.08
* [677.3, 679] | -0.05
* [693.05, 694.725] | -0.02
